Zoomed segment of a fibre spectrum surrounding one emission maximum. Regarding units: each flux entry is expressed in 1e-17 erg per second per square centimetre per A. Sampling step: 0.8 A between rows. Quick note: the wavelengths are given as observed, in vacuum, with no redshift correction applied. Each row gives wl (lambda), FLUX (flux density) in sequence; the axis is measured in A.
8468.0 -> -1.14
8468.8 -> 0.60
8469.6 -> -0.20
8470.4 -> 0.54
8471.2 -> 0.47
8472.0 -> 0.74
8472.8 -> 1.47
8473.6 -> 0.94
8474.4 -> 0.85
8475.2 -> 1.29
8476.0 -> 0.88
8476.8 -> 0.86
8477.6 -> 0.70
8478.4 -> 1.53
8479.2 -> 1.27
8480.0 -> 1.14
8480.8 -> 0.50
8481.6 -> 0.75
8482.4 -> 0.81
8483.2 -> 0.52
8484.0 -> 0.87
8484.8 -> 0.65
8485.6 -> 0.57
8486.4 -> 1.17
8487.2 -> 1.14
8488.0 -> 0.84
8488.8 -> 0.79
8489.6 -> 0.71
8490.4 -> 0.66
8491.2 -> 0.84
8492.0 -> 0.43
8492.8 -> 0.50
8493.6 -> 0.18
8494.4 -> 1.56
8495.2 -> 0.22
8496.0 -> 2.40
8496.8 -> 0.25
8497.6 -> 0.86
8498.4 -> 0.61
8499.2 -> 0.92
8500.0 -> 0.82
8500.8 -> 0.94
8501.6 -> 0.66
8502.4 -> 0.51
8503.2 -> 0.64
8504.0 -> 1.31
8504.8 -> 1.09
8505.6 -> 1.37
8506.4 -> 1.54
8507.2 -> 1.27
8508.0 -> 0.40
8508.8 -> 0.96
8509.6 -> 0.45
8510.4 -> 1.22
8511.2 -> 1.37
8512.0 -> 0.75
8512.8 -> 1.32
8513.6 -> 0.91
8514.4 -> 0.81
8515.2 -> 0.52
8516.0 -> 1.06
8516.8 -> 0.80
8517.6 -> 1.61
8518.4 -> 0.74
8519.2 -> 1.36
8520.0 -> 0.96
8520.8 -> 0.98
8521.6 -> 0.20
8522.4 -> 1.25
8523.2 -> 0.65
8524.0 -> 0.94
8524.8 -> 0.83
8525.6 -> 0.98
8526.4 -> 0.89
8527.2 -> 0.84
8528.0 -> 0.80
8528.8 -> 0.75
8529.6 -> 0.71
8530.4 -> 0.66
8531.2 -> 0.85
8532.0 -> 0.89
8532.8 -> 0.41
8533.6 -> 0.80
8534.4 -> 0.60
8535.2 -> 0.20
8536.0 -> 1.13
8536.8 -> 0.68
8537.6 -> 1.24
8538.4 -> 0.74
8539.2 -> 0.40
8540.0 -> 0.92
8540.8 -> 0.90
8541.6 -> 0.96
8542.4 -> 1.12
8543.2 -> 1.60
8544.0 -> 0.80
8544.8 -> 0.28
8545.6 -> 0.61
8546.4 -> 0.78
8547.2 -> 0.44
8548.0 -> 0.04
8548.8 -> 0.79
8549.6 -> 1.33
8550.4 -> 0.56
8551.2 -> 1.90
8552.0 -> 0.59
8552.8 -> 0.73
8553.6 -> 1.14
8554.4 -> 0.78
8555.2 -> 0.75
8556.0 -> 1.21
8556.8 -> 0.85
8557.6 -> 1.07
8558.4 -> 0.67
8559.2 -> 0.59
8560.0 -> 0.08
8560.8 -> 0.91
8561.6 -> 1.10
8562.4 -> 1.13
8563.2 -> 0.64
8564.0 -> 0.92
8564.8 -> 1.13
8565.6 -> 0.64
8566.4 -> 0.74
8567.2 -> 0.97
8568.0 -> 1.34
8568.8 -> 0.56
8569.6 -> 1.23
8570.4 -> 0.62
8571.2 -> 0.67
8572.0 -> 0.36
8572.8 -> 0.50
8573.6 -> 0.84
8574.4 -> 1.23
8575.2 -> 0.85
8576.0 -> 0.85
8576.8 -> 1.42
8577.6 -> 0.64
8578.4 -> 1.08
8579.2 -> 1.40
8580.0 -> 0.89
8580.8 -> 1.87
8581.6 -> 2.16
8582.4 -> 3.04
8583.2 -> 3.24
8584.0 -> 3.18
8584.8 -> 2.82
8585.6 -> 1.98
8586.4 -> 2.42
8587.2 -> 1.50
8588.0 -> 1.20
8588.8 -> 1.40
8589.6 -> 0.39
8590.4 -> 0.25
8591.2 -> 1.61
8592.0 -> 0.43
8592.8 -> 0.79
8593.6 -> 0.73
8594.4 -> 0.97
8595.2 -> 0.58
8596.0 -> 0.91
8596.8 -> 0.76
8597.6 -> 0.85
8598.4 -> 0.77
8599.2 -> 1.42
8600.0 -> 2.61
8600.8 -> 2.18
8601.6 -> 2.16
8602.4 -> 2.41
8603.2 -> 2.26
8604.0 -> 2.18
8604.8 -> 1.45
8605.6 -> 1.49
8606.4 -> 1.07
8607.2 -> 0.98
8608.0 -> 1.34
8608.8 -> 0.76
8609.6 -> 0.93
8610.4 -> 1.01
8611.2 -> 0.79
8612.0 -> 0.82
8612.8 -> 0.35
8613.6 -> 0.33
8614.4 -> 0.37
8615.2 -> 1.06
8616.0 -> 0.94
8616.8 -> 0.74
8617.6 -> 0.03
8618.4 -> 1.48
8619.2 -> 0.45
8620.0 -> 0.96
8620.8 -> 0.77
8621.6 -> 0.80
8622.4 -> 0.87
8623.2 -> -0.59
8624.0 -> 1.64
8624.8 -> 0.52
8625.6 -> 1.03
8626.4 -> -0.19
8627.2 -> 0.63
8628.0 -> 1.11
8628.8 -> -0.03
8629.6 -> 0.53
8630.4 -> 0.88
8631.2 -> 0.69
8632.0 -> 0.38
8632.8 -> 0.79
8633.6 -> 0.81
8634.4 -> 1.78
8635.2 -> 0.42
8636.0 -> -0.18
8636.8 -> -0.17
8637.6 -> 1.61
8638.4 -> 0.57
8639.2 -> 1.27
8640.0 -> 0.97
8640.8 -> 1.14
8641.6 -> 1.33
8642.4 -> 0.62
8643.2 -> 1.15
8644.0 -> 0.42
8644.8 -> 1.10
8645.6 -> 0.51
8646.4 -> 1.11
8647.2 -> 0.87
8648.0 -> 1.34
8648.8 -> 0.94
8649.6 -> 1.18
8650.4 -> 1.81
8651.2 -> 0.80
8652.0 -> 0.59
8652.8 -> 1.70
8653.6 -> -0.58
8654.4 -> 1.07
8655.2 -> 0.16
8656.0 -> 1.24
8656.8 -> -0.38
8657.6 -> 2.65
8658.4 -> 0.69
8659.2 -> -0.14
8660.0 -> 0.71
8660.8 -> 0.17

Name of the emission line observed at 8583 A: [S II]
